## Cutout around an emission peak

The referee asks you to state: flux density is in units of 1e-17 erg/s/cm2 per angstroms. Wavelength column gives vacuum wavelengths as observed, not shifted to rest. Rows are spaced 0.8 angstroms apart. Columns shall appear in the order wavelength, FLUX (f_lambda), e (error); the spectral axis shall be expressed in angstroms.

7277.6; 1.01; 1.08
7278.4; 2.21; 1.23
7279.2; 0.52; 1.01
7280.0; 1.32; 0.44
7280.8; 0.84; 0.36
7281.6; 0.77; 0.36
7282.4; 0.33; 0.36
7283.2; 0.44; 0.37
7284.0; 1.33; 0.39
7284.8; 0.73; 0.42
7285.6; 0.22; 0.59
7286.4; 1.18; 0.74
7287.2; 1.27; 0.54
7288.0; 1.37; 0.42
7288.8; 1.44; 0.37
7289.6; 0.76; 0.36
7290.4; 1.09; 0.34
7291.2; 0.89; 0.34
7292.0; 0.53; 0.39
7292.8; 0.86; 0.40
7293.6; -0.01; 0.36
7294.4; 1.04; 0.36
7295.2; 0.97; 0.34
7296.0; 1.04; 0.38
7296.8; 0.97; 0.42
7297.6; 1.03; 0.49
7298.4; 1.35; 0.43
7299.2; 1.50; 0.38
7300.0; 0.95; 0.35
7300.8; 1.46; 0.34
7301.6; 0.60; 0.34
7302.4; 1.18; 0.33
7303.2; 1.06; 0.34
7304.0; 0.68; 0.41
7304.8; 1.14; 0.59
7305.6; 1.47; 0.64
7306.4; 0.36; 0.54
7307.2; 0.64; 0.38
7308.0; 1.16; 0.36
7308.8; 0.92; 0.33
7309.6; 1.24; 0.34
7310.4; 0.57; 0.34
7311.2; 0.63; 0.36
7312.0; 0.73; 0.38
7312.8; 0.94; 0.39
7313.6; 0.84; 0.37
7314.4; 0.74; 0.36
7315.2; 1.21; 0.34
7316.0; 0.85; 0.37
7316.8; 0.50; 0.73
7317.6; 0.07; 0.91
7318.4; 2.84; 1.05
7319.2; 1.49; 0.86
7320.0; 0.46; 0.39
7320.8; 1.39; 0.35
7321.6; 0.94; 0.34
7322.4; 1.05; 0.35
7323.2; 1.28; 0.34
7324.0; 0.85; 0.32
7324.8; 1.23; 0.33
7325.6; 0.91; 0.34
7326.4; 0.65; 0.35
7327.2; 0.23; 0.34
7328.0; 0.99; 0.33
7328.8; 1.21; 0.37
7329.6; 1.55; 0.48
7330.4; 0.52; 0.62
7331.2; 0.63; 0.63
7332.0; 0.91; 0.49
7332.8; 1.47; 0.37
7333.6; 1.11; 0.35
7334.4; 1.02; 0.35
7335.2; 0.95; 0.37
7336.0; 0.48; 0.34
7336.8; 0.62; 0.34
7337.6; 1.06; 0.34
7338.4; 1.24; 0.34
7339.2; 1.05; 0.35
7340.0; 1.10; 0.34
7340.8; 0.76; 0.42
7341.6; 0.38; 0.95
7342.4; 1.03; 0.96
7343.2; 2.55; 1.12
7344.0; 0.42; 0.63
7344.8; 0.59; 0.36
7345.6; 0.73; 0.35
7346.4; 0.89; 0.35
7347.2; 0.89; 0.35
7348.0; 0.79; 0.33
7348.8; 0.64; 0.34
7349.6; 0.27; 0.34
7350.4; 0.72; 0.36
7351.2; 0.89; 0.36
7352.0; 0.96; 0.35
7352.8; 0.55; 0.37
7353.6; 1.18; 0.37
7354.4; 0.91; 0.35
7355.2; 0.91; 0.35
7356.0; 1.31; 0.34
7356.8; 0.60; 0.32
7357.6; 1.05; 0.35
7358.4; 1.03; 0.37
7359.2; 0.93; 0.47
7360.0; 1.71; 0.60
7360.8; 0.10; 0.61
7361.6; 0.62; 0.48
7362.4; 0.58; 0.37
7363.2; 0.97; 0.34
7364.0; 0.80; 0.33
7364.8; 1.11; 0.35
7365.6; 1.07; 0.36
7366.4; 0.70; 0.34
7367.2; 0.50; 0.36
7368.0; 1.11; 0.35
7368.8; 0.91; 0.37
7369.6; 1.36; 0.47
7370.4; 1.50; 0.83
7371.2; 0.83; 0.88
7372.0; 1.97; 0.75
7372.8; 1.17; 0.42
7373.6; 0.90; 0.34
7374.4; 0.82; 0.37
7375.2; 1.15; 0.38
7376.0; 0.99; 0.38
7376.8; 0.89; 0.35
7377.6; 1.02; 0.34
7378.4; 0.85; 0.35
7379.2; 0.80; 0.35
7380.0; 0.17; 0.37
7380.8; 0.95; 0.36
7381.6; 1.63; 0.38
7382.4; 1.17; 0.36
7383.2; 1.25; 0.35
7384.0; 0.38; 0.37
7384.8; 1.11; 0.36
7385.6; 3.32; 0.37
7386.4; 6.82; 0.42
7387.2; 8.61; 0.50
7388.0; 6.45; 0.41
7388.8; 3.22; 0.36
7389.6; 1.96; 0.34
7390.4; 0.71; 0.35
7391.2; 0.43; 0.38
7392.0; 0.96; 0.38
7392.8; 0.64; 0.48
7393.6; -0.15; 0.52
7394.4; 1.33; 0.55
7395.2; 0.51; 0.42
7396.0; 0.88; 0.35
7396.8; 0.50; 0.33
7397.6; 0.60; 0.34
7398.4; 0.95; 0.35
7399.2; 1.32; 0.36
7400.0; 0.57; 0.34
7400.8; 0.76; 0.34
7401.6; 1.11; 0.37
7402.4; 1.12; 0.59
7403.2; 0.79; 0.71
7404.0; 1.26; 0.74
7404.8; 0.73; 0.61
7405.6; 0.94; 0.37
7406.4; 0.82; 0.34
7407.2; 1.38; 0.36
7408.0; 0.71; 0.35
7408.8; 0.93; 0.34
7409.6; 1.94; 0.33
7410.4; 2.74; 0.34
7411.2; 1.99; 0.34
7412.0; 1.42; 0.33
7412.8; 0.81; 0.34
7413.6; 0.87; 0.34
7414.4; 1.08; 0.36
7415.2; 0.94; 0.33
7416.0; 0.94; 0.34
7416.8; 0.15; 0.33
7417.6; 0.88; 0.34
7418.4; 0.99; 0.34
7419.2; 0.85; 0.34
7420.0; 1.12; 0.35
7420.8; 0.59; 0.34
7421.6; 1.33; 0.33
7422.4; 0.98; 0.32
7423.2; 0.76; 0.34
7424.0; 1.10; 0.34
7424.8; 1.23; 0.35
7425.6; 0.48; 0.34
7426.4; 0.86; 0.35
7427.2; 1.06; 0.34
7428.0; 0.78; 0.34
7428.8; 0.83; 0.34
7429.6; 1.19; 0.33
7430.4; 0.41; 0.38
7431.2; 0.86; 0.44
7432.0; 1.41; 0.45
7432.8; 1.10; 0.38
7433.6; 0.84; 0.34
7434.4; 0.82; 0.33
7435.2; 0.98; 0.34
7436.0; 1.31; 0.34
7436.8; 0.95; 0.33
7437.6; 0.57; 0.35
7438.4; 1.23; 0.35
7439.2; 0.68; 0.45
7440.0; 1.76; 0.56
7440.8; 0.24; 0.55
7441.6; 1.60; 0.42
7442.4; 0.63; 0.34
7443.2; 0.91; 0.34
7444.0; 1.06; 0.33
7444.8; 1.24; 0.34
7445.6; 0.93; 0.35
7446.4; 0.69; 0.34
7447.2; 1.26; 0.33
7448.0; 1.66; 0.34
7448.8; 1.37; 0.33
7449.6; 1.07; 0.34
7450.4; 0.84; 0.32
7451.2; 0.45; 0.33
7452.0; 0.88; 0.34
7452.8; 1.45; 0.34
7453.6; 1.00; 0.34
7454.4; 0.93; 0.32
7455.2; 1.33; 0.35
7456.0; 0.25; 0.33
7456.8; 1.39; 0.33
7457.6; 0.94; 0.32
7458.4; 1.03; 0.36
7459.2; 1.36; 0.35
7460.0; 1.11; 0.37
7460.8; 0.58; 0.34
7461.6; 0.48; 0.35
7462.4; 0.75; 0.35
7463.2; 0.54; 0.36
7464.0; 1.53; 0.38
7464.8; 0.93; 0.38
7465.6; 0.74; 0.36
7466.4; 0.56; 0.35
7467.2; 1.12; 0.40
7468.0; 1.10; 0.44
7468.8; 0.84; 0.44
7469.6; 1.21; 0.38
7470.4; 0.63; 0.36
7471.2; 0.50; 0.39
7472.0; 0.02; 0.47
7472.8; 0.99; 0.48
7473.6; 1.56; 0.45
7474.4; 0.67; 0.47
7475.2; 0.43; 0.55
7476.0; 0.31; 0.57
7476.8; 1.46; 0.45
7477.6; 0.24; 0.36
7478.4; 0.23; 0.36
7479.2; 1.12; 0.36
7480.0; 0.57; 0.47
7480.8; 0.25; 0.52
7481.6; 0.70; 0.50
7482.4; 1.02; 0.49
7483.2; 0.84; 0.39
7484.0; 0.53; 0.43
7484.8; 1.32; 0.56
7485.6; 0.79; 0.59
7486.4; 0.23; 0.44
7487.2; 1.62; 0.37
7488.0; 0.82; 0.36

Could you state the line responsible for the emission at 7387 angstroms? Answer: H-alpha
